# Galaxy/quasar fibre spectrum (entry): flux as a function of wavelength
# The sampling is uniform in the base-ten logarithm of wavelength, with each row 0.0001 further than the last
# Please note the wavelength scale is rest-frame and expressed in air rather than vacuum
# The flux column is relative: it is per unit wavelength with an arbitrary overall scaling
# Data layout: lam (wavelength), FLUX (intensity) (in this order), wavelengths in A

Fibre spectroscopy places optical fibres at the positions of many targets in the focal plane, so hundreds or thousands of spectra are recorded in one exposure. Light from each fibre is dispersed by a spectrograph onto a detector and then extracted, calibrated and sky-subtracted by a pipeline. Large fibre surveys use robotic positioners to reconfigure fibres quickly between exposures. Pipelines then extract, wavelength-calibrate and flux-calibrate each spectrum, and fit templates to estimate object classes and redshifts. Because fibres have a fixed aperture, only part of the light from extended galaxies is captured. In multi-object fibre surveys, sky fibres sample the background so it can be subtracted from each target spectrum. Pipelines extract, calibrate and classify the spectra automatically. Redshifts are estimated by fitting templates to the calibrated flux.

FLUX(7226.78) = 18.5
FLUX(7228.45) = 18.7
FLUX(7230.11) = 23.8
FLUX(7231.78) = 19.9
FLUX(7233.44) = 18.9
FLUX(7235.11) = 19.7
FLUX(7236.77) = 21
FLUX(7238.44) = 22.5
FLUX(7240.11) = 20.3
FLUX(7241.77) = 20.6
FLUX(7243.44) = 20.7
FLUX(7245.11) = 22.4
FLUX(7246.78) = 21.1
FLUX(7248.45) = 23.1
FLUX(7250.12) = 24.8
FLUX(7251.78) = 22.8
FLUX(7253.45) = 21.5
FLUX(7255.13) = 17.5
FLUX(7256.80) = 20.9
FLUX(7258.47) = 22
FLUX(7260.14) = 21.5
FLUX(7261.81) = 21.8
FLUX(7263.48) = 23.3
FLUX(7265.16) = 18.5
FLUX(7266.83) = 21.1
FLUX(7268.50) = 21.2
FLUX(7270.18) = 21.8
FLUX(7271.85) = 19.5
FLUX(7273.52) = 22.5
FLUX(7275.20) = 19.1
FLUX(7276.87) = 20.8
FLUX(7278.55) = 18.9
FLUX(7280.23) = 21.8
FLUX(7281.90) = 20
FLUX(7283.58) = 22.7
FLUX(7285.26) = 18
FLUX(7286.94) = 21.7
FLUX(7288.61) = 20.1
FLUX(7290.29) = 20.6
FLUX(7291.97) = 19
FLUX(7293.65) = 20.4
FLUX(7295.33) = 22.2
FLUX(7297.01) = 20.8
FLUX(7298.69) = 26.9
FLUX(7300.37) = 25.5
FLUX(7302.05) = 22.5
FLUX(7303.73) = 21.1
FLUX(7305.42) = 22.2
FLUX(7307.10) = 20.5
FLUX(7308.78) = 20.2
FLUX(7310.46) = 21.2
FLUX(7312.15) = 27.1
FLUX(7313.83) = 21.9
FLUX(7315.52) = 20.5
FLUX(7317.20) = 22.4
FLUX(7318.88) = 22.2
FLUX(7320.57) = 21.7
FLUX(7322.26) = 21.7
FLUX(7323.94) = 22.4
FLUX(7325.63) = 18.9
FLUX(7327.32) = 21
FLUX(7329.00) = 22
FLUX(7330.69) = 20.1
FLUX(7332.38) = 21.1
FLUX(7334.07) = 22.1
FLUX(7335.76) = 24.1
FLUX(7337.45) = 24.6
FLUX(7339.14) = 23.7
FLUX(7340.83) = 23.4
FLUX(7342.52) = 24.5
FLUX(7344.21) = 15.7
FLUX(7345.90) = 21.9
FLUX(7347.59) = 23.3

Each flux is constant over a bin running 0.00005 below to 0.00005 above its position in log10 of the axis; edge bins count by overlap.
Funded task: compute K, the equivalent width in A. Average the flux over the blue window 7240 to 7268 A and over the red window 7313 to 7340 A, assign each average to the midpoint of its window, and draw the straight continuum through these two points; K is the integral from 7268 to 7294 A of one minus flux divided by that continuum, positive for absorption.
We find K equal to 1.3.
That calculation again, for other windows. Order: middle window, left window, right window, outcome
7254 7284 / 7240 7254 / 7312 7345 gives 1.64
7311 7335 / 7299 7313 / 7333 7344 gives 1.22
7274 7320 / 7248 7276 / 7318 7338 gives 0.15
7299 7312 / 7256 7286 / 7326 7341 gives -0.43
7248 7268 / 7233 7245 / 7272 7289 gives -0.88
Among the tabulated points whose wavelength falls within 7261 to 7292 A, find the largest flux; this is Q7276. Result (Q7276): 23.3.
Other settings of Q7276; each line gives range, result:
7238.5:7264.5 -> 24.8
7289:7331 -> 27.1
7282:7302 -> 26.9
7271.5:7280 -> 22.5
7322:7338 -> 24.6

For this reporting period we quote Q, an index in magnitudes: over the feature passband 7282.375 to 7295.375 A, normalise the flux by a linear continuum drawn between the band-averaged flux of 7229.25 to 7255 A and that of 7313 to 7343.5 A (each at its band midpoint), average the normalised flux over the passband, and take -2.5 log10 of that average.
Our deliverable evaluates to 0.07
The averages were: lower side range 21.4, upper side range 22.1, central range 20.5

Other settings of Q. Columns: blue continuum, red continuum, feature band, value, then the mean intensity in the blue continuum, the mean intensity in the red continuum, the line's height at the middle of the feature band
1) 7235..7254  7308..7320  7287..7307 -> 0.012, 21.8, 22.2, 22.1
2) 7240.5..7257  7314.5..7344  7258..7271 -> 0.012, 21.5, 22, 21.6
